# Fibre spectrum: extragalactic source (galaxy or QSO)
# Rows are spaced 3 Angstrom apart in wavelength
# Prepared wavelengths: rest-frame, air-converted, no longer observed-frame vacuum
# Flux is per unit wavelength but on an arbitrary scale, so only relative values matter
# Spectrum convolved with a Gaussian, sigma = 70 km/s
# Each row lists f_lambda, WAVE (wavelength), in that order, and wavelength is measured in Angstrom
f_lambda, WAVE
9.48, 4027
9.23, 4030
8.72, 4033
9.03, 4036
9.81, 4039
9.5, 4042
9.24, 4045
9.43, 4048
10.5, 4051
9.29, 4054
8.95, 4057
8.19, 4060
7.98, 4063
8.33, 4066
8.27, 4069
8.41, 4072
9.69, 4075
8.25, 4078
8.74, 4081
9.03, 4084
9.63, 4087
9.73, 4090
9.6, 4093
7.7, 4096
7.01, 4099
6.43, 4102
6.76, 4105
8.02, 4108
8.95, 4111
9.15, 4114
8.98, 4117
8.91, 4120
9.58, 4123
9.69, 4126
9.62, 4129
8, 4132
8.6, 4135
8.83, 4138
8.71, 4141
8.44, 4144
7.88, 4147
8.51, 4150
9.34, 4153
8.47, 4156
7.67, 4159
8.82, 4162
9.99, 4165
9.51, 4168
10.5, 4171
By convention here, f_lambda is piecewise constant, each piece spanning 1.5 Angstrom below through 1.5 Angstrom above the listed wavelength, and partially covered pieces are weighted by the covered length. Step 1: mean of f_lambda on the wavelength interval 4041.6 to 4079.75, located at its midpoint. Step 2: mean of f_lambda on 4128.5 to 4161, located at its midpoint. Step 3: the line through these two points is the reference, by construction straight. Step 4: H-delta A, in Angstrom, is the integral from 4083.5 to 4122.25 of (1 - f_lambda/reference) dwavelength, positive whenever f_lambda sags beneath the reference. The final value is 1.1 Angstrom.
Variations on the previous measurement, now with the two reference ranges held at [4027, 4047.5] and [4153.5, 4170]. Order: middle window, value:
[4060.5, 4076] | 1.2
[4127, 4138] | 0.3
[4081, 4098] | 0.2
